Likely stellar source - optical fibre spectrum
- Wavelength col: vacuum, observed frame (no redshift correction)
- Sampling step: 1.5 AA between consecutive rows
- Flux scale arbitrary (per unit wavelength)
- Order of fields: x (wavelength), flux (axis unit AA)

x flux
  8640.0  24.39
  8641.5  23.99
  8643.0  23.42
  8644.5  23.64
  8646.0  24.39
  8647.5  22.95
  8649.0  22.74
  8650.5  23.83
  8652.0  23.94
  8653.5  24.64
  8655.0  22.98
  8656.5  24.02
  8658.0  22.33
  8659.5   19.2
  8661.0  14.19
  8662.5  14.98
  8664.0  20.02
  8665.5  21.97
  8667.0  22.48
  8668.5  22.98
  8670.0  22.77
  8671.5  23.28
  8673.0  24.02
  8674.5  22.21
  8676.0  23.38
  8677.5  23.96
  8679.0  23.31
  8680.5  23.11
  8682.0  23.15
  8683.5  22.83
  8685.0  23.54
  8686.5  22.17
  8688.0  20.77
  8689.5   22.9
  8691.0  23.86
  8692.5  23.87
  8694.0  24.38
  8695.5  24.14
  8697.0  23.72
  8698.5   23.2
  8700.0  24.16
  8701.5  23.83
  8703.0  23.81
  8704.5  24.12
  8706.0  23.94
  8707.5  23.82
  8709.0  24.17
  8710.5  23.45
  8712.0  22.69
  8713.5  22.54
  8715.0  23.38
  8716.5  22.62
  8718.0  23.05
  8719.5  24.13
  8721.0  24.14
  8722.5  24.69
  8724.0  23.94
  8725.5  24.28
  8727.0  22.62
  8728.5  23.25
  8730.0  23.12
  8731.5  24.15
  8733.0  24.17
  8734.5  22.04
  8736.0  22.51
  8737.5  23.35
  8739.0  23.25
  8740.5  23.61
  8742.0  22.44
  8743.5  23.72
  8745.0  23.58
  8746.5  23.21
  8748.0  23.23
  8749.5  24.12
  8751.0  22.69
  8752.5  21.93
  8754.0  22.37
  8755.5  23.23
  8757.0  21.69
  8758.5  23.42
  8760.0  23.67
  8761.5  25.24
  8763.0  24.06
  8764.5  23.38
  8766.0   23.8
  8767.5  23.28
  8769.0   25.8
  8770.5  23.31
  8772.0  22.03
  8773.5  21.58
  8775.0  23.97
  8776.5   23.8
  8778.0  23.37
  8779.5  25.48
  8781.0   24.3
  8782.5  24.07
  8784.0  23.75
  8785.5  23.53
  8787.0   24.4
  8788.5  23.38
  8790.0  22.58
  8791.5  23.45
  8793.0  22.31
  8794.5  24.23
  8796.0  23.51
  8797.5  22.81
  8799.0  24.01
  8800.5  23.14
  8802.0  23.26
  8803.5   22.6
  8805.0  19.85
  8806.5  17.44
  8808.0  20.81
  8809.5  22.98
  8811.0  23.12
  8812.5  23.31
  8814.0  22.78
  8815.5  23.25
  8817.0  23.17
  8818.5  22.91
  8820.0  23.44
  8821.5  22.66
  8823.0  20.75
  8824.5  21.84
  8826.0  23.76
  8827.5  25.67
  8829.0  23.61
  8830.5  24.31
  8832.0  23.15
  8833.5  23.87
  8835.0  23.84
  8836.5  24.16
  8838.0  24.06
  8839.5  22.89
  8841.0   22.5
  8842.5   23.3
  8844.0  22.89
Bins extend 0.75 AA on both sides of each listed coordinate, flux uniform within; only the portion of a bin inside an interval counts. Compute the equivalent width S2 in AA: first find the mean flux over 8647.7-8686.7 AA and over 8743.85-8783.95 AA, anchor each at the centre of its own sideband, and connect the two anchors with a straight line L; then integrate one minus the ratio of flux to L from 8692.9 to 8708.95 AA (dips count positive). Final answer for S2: -0.9 AA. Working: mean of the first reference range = 22.2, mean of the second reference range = 23.5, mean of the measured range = 23.9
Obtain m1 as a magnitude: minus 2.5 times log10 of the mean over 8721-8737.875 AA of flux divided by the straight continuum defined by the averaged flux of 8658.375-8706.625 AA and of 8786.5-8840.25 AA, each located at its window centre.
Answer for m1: -0.039 mag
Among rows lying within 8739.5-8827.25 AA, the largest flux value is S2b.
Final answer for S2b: 25.8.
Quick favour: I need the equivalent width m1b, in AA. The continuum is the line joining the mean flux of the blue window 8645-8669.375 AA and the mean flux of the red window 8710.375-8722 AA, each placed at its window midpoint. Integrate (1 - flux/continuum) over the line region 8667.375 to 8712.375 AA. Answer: -1.6 AA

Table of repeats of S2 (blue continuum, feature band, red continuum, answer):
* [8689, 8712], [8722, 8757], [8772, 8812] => 0.31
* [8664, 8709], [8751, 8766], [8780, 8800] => 0.17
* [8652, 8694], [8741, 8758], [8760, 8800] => 0.23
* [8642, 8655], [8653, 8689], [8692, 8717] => 2.52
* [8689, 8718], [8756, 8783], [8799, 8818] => -1.11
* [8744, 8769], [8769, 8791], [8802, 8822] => -0.70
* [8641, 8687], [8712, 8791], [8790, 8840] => -2.46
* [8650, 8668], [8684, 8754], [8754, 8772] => -2.53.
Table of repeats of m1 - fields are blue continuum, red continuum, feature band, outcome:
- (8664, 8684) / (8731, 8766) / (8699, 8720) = -0.021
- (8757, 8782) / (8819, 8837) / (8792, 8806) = 0.037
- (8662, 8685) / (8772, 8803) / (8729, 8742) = -0.010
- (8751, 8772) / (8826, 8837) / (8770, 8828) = 0.036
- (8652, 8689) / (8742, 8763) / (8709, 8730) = -0.033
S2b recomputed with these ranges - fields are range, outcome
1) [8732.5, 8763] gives 25.24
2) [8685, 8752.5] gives 24.69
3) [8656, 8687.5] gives 24.02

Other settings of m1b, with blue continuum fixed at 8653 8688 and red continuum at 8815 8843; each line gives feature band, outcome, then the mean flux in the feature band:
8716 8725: -0.6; 23.8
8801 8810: 0.8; 21.2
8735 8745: -0.2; 23.2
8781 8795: -0.3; 23.6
